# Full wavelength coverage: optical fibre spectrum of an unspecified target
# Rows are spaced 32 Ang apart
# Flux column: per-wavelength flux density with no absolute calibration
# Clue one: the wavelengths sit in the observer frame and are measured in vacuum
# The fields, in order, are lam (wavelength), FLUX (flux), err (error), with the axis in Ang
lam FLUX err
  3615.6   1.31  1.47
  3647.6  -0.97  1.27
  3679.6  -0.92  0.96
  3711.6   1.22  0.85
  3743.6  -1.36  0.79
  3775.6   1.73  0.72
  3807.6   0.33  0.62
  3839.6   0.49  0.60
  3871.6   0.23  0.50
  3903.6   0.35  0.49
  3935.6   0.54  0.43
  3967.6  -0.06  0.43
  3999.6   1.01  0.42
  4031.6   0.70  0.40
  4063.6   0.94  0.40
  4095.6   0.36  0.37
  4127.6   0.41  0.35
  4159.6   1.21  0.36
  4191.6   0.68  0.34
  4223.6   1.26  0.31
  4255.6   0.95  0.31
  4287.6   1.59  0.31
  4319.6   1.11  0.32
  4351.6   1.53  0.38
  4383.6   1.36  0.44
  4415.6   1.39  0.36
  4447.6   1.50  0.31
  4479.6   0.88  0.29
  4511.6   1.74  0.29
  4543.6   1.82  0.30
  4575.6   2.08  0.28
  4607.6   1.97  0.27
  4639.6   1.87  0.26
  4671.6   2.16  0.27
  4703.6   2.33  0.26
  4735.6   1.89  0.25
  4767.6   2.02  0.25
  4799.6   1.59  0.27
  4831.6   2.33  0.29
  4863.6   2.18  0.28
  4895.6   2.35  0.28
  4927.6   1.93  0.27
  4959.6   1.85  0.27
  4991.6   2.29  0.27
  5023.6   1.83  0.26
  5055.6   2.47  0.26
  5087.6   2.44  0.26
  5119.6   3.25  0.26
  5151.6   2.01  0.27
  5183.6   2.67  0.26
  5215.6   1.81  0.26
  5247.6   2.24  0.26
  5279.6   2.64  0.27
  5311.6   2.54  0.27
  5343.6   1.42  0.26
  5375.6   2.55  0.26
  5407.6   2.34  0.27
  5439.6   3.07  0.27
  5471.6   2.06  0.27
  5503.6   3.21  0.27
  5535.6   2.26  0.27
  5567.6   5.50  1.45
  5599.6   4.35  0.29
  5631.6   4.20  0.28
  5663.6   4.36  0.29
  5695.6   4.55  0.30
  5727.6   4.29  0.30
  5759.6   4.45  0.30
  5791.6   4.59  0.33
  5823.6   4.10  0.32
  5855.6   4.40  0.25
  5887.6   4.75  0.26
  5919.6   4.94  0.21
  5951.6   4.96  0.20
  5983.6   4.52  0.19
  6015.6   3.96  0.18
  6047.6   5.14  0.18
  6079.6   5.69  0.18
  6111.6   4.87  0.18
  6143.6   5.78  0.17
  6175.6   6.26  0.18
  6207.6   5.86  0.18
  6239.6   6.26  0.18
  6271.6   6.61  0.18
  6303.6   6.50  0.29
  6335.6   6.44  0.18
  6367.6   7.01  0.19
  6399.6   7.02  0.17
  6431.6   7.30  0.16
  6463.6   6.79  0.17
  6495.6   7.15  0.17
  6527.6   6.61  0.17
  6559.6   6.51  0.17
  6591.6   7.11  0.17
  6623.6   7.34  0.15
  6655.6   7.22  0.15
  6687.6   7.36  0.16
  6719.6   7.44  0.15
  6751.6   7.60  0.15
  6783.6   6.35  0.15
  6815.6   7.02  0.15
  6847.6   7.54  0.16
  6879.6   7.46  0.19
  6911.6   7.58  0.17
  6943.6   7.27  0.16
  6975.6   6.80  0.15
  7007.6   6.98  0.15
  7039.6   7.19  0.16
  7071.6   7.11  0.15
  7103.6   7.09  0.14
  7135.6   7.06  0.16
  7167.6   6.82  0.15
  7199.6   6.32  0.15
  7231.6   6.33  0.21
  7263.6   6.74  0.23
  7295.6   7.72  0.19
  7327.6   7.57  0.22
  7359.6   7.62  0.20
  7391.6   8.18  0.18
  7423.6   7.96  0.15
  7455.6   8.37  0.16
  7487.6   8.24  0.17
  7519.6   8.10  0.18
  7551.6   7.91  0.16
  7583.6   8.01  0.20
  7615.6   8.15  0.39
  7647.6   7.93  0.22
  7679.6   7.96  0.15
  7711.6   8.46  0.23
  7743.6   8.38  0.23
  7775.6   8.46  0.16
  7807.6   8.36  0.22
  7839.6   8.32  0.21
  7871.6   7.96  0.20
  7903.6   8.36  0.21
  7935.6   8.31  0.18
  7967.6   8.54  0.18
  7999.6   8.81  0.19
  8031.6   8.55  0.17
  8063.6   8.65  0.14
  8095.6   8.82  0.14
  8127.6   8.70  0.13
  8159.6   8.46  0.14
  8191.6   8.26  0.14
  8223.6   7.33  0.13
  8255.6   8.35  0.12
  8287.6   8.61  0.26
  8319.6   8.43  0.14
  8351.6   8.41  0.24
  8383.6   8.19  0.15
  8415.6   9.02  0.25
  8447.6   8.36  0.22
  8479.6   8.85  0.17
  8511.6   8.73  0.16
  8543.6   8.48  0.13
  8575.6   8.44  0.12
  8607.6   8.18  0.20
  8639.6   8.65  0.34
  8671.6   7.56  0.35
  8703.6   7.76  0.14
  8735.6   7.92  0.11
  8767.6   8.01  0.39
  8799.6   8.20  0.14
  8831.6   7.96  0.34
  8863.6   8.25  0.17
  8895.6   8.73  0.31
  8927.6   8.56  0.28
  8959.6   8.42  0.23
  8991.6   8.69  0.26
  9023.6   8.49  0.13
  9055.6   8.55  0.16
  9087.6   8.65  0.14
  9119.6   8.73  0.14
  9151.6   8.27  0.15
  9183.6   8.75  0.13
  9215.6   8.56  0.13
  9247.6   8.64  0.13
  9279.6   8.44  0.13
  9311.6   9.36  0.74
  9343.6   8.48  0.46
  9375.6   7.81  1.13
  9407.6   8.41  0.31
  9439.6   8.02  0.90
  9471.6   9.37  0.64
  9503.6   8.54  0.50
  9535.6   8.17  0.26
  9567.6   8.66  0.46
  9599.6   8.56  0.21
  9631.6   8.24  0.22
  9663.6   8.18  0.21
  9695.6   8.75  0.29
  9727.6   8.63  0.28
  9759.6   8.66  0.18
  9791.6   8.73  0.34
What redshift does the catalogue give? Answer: 0.39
